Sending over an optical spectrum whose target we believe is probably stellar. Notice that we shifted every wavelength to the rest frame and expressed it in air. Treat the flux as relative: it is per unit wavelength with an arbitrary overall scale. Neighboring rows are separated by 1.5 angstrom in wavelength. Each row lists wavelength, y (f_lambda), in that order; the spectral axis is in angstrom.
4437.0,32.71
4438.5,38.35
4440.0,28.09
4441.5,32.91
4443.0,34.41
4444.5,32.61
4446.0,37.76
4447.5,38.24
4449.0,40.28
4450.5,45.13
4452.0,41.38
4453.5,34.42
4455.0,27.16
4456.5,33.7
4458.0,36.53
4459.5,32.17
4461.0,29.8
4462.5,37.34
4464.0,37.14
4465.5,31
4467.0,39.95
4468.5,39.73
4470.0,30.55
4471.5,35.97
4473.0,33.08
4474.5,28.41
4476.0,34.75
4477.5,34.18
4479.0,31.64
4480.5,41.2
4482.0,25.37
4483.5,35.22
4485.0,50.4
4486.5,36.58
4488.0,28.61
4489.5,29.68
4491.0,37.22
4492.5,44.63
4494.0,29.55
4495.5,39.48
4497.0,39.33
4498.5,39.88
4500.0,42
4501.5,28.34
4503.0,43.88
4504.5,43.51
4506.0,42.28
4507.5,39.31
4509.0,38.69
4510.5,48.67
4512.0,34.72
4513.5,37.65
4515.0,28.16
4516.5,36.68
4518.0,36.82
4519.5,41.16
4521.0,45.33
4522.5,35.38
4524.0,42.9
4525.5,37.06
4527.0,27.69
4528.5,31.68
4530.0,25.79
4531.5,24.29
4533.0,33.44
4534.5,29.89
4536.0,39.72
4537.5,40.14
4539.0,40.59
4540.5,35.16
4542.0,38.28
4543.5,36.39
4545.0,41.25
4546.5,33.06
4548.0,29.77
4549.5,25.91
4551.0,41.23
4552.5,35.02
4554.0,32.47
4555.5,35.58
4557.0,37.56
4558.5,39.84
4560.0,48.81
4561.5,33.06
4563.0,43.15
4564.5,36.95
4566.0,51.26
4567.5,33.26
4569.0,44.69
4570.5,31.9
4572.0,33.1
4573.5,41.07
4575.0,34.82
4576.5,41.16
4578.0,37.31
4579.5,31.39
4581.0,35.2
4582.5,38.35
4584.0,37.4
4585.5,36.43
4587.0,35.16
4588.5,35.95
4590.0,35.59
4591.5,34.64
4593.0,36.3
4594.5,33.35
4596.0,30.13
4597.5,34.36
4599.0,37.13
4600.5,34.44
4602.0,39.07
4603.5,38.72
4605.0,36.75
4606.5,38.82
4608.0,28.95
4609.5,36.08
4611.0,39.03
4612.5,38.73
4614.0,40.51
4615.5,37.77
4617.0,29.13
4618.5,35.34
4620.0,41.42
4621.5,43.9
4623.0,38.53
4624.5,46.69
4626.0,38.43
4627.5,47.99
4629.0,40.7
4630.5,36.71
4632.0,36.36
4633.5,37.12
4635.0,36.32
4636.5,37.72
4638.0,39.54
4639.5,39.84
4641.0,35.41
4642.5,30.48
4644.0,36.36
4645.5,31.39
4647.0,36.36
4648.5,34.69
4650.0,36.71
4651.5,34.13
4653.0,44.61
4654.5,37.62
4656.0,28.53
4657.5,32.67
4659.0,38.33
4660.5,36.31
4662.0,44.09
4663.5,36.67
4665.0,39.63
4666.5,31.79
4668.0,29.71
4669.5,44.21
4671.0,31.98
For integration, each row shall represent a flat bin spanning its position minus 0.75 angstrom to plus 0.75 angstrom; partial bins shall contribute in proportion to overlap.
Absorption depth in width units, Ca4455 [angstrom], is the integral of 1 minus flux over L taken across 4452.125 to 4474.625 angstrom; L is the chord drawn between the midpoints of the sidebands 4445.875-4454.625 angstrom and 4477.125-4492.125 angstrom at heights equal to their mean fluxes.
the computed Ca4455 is 2.1 angstrom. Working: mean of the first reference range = 39.1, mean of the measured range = 34.2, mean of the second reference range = 35.3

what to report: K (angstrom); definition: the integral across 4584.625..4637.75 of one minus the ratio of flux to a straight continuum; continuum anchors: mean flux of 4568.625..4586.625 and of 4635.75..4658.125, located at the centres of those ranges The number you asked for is -1.5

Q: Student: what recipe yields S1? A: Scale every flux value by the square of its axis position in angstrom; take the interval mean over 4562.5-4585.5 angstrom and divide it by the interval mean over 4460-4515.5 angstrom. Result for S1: 1.08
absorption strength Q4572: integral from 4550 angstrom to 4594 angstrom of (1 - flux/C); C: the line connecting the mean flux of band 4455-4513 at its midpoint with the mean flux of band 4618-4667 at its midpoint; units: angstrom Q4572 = -0.44 angstrom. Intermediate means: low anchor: 36.3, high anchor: 37.7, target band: 37.4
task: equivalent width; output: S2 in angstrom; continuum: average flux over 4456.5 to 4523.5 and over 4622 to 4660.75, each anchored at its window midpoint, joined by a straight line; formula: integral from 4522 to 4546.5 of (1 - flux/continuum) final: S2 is 1.3 angstrom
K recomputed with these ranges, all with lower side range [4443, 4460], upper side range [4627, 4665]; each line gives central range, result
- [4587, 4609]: 0.9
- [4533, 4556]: 0.7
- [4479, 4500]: -0.2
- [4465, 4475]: 0.6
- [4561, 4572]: -0.7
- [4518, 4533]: 0.8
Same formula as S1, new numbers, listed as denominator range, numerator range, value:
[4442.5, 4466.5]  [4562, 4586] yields 1.12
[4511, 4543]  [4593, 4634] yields 1.10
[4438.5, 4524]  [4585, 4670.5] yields 1.08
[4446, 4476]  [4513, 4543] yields 1.03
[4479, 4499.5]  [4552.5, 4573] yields 1.09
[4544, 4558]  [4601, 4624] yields 1.11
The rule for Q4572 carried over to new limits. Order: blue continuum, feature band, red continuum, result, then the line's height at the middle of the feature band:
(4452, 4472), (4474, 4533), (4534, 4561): -1.3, 35.6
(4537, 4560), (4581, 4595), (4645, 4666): 0.2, 36.5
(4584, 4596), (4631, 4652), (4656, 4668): -0.1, 35.8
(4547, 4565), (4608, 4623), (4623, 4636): 0.7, 39.3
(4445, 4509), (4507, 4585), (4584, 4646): -0.1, 36.7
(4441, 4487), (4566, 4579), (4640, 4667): -0.8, 35.7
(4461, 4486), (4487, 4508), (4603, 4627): -1.1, 35.7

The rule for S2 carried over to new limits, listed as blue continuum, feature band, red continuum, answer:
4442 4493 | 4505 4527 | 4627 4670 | -1.7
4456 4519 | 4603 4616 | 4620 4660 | 0.1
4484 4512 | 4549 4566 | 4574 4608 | -0.5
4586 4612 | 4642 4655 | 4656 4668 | 0.0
